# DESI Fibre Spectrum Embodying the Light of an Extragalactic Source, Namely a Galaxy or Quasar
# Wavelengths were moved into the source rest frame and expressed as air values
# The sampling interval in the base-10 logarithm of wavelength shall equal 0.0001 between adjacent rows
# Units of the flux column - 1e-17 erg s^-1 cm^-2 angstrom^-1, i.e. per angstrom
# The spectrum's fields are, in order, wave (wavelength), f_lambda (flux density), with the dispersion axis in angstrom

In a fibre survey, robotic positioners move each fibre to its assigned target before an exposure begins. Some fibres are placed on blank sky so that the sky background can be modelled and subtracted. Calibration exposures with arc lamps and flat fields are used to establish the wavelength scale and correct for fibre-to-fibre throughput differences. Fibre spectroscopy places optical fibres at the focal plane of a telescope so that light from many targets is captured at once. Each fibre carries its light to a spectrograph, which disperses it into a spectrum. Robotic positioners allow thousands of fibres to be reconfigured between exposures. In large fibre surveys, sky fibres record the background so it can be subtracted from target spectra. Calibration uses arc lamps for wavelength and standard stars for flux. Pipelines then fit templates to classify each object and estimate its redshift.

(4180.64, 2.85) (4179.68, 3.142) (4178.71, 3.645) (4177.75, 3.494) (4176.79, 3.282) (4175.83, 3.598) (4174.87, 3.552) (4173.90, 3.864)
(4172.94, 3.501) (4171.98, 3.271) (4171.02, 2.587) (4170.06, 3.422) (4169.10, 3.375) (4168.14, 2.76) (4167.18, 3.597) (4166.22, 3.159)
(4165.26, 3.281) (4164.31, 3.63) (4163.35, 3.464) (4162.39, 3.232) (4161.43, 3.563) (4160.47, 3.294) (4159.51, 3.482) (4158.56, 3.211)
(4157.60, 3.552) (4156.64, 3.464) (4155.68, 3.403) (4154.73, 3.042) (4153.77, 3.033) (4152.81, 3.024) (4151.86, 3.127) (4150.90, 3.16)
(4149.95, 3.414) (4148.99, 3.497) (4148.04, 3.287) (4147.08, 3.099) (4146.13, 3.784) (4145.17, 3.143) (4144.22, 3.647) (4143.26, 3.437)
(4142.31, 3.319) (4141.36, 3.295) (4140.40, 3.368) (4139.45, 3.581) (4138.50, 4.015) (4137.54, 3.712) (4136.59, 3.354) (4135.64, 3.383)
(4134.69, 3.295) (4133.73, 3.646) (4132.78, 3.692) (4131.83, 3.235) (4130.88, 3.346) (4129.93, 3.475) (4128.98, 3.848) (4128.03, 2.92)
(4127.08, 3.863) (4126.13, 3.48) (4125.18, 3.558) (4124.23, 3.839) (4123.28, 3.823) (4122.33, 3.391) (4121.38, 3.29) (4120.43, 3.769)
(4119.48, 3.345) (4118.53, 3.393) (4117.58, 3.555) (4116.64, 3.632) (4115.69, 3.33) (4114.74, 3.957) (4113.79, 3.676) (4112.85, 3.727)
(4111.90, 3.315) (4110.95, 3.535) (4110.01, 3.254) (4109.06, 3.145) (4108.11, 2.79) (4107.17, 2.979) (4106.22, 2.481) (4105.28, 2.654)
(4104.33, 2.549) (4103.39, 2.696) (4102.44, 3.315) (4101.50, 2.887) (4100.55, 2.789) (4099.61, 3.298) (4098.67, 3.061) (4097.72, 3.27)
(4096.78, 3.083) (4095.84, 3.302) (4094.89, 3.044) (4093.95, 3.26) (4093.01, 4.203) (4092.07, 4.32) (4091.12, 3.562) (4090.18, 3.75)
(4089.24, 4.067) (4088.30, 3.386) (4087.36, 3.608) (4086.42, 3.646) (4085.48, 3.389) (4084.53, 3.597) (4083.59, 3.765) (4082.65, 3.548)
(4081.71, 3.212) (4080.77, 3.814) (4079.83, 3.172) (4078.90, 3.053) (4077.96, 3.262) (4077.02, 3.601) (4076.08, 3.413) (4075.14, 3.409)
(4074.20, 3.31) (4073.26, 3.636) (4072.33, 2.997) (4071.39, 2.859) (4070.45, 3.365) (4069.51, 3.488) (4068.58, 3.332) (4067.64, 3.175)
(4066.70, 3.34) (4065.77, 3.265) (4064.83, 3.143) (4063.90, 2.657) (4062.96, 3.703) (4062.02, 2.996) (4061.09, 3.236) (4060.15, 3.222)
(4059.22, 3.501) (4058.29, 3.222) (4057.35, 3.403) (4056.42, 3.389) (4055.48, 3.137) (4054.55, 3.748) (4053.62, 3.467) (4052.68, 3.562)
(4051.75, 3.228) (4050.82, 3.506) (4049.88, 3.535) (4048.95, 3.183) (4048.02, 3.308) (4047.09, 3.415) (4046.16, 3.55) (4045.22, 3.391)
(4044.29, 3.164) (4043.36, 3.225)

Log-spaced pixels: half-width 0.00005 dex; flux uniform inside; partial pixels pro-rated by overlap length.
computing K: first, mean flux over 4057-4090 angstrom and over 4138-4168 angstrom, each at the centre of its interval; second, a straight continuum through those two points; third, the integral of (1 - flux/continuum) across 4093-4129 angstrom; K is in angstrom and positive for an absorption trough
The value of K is 0.8 angstrom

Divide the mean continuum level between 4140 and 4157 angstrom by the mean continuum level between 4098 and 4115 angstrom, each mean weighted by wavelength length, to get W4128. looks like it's 1.06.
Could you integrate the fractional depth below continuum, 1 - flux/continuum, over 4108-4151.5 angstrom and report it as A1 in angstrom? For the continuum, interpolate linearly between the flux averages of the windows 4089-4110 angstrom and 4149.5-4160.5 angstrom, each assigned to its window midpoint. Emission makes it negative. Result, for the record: -3.2 angstrom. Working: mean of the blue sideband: 3.2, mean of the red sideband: 3.27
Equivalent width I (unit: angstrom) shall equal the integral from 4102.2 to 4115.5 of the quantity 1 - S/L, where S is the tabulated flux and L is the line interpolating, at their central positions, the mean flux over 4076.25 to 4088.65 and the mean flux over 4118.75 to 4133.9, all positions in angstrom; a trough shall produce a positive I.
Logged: 1.3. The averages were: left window 3.47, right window 3.53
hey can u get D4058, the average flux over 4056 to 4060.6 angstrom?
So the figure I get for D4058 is 3.35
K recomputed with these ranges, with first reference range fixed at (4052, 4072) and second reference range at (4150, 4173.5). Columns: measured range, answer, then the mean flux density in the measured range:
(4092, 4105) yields 0.4 angstrom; 3.18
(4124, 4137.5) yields -0.9 angstrom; 3.5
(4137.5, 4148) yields -0.6 angstrom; 3.47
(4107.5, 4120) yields -0.5 angstrom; 3.43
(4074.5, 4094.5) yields -1.7 angstrom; 3.57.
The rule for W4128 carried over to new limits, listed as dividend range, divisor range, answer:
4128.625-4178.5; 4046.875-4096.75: 1.00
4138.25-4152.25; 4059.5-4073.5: 1.06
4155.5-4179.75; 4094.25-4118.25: 1.06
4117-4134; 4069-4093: 1.01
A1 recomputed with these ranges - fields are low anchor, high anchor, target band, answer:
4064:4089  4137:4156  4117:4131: -0.7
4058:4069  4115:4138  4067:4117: 0.3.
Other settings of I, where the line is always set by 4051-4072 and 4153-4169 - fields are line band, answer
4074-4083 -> -0.2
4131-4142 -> -0.6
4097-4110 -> 1.5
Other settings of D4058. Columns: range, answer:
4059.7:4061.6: 3.22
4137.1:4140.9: 3.66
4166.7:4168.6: 3.18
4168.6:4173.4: 3.23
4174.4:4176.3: 3.58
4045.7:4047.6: 3.48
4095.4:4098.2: 3.22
